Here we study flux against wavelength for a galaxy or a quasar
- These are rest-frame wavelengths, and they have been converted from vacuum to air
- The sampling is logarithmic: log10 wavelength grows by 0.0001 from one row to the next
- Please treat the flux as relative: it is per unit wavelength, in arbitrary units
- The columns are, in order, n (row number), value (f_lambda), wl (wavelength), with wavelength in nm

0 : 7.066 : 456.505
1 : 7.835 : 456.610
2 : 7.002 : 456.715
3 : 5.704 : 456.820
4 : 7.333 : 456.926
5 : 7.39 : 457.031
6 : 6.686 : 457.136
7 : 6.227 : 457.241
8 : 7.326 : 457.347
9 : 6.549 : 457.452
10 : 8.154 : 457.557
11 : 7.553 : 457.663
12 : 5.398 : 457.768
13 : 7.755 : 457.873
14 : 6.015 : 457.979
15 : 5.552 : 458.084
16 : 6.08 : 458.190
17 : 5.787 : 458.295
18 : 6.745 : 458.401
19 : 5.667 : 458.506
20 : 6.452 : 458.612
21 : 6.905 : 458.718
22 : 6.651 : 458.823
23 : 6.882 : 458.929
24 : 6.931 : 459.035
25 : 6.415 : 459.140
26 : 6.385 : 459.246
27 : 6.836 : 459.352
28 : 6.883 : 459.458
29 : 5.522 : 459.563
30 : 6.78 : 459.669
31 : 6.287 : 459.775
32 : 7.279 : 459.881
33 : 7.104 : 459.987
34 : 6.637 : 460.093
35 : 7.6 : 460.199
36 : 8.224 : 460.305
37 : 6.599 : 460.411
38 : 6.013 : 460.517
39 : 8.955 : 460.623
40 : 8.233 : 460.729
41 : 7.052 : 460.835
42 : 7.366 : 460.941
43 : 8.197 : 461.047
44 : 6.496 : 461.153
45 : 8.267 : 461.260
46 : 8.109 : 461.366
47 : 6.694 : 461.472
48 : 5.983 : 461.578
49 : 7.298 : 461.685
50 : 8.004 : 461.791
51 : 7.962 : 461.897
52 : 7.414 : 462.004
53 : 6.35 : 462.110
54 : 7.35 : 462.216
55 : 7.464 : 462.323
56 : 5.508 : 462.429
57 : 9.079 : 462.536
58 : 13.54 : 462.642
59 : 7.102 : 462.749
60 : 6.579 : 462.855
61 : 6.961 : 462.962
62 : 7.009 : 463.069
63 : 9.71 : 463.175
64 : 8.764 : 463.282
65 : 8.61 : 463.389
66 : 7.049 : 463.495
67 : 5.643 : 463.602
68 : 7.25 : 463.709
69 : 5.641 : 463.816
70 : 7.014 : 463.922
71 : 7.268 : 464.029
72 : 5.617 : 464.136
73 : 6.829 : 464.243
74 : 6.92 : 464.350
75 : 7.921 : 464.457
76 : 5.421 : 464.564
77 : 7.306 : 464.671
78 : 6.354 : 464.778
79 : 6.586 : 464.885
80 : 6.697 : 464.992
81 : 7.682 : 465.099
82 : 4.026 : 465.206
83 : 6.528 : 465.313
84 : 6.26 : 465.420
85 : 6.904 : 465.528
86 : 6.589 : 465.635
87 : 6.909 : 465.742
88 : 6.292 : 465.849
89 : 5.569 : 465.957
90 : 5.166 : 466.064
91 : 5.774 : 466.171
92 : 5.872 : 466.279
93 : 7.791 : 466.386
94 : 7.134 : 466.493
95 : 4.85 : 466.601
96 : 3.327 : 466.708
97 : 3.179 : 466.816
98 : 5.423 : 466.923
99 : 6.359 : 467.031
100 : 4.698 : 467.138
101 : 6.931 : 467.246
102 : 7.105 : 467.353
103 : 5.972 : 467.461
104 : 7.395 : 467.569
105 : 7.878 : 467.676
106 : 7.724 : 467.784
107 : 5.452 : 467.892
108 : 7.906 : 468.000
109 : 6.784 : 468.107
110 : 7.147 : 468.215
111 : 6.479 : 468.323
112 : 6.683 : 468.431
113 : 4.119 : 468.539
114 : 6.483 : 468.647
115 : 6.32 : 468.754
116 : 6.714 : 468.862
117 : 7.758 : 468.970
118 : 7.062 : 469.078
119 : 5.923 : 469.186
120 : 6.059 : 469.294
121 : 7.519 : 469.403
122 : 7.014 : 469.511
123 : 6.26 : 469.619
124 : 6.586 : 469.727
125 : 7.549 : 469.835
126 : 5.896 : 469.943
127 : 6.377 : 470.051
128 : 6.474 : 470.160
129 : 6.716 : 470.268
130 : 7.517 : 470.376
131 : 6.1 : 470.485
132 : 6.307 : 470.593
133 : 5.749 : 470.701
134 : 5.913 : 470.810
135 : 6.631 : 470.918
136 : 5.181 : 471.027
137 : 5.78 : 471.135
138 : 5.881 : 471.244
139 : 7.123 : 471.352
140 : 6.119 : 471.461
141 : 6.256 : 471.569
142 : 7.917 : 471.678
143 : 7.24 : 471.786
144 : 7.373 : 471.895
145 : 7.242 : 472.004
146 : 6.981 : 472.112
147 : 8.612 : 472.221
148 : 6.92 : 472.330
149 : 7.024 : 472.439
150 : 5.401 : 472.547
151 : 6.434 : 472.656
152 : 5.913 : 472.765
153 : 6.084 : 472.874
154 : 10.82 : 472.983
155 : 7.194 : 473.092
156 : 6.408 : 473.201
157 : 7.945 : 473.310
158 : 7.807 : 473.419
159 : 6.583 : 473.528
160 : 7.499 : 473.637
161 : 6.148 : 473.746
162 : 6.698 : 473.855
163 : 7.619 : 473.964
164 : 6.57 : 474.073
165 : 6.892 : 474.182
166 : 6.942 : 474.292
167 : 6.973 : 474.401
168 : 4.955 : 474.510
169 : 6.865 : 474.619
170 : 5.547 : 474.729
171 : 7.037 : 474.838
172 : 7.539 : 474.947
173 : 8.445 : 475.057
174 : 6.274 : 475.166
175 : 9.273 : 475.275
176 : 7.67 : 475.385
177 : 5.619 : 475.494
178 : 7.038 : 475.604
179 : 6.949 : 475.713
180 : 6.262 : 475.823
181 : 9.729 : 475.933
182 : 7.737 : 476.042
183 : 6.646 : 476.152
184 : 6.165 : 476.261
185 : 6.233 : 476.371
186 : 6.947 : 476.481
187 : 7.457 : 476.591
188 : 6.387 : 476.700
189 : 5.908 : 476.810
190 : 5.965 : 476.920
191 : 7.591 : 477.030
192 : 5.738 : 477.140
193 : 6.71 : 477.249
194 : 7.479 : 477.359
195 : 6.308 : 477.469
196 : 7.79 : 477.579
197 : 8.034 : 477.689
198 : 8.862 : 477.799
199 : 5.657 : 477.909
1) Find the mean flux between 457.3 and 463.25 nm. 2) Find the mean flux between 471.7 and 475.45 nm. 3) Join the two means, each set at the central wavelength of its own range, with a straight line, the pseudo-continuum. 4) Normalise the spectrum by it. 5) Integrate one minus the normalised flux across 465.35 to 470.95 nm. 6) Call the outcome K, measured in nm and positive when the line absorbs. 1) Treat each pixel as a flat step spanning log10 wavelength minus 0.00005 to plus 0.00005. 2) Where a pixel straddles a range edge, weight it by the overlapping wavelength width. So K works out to 0.59 nm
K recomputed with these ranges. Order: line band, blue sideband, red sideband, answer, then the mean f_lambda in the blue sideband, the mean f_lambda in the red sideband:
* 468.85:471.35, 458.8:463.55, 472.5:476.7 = 0.227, 7.39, 7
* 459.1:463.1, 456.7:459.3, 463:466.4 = -0.391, 6.62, 6.71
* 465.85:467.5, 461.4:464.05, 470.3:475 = 0.348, 7.5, 6.78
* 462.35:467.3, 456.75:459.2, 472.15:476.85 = 0.093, 6.62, 7.01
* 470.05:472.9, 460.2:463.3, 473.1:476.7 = 0.239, 7.65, 7.01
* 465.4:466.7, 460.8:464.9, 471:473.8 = 0.189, 7.33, 6.94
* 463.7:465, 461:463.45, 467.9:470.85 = 0.130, 7.76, 6.56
